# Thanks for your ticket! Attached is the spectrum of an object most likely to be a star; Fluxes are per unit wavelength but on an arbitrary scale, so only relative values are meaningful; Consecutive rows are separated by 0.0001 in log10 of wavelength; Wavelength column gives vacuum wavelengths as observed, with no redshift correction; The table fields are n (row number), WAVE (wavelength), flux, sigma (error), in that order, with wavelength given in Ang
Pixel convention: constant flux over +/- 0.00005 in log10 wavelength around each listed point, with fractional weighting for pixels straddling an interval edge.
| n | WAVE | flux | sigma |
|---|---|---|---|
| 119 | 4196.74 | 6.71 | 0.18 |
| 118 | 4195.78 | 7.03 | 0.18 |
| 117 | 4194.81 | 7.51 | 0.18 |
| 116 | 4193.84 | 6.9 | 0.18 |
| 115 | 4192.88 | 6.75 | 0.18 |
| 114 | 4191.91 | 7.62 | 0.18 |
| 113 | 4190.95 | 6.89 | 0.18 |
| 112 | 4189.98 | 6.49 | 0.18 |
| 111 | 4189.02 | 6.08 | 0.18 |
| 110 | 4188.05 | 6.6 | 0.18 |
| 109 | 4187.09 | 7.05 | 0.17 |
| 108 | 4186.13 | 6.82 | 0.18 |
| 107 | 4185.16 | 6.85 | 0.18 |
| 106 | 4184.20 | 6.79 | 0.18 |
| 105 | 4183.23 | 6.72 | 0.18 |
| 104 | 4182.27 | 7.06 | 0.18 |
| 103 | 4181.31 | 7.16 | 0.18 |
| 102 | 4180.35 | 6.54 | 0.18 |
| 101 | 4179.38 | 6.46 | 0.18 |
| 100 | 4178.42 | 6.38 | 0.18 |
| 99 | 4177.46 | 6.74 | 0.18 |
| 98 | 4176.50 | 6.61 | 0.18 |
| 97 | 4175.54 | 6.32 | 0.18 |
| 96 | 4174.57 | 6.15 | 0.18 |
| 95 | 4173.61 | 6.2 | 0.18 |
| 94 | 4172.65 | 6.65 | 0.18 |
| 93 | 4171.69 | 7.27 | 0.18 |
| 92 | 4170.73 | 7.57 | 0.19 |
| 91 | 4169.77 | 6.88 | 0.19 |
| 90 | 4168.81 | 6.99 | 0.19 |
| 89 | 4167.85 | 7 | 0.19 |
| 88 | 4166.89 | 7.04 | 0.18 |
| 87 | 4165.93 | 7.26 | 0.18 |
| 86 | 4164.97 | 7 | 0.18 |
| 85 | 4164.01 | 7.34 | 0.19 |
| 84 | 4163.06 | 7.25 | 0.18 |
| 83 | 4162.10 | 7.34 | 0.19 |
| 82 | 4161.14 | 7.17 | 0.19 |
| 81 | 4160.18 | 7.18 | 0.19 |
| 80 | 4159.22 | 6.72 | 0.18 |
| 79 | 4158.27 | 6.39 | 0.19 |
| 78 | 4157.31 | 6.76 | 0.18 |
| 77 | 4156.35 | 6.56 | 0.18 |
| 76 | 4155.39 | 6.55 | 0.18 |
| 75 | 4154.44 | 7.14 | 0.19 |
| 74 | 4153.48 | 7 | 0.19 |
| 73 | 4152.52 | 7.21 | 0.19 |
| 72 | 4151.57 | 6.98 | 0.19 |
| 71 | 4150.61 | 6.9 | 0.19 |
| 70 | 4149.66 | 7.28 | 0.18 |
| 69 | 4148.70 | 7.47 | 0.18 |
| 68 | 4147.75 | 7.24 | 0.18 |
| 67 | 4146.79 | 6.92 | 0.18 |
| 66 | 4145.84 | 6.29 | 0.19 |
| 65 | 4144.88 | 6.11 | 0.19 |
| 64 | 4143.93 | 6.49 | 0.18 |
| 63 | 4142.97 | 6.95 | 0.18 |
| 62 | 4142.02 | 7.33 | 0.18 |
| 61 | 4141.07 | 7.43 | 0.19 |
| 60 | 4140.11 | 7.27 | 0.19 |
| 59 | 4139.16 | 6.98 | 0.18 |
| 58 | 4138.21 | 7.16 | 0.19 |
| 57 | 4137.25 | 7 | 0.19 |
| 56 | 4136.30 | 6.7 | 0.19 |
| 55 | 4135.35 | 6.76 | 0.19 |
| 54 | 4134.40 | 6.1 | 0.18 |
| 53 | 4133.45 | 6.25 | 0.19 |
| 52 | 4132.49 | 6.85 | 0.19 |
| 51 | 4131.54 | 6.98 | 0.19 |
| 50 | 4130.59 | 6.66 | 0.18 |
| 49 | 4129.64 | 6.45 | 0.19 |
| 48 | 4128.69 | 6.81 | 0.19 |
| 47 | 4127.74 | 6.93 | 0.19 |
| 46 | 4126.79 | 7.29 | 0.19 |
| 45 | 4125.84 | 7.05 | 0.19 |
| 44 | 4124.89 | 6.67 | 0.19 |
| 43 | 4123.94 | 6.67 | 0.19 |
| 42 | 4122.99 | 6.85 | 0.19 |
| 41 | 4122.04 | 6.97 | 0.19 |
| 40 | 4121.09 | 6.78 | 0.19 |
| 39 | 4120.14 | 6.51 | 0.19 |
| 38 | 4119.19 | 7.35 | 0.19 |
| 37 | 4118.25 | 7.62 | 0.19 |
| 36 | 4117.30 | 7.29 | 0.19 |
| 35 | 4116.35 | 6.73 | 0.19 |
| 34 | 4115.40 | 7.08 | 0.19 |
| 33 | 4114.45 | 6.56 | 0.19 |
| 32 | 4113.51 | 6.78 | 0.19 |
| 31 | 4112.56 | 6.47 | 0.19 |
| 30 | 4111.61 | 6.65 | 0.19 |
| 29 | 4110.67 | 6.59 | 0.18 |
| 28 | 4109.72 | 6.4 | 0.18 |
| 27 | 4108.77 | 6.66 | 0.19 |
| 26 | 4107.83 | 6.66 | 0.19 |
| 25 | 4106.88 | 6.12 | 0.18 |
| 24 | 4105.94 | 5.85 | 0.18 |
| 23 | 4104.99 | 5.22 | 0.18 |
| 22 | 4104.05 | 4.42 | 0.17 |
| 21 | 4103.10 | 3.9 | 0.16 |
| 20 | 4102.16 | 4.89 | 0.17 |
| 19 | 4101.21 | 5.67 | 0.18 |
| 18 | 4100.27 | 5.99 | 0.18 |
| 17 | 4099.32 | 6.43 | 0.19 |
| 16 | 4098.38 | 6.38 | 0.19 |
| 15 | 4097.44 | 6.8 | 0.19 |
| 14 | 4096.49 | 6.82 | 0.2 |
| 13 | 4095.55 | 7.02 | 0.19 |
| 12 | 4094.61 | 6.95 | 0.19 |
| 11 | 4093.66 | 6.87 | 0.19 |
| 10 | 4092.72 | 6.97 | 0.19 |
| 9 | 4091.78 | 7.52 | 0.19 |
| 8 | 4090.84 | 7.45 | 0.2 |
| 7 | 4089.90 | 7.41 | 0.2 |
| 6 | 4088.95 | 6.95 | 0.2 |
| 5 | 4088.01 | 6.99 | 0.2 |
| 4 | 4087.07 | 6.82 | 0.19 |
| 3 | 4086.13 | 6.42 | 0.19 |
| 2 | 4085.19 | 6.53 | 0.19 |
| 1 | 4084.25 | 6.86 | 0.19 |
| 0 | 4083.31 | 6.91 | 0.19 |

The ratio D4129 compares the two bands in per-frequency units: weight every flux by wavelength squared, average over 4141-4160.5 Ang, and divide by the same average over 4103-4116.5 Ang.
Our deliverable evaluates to 1.14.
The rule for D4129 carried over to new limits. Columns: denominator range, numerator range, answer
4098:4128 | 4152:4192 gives 1.10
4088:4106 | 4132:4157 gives 1.12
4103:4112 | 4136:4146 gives 1.18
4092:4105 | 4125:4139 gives 1.13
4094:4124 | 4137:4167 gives 1.11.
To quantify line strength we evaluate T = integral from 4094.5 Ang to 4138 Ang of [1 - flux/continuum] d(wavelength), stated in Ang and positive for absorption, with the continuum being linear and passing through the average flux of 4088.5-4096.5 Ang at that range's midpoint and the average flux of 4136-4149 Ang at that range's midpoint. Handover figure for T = 3.24 Ang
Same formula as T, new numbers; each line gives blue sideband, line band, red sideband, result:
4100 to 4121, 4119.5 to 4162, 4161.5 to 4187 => -2.07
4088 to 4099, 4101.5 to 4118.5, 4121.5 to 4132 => 1.79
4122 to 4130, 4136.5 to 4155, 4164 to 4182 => -0.45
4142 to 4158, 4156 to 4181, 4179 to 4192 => -0.07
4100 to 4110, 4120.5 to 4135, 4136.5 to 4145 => -0.61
